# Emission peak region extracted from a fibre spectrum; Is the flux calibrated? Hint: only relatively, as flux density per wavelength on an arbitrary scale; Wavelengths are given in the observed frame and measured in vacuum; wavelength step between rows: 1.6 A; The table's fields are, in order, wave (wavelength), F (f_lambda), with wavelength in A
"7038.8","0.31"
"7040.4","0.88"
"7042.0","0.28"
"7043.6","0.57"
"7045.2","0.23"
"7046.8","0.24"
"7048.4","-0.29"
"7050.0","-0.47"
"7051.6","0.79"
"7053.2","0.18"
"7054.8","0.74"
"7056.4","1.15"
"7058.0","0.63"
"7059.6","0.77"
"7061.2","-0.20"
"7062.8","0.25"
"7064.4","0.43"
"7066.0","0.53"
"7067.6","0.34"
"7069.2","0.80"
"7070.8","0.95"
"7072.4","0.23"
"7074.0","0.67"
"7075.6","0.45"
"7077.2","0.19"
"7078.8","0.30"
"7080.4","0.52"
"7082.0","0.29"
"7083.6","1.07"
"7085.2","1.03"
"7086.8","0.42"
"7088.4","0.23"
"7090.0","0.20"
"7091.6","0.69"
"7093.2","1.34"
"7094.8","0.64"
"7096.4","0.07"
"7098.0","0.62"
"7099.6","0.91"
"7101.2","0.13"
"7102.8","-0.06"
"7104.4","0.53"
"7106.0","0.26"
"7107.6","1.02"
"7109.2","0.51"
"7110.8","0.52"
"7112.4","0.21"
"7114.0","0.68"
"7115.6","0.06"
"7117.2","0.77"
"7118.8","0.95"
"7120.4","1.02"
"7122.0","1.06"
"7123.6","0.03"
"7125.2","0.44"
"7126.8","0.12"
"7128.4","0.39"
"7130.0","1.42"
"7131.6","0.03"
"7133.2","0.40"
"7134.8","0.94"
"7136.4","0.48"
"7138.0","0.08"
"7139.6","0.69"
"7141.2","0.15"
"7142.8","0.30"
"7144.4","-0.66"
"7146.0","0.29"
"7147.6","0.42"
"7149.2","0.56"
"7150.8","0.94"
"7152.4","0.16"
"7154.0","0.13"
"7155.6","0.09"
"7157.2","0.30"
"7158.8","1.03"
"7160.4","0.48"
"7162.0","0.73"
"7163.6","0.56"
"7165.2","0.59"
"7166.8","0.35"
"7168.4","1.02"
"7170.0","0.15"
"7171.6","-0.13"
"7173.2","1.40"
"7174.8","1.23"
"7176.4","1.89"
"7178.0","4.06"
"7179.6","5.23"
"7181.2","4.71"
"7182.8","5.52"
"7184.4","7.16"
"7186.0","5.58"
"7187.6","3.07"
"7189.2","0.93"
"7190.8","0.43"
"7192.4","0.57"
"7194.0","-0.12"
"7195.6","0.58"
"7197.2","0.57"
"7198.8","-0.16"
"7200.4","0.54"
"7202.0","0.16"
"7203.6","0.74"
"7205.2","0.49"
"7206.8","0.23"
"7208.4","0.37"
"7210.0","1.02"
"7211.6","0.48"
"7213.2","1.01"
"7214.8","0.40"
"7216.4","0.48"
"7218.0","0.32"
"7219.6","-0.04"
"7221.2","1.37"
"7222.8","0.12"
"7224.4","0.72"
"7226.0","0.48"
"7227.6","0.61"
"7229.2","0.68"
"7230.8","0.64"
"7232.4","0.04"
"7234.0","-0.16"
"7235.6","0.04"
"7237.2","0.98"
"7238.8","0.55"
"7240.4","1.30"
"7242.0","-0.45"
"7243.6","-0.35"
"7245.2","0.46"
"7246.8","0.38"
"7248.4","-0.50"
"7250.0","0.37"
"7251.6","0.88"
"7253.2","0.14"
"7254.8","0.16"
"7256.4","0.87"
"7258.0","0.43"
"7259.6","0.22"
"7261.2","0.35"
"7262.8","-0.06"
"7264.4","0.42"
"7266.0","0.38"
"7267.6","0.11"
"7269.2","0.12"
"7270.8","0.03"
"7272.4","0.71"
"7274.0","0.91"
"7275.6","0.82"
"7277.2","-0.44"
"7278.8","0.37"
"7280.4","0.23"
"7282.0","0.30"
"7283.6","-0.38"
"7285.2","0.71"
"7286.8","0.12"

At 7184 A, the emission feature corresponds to [O II]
